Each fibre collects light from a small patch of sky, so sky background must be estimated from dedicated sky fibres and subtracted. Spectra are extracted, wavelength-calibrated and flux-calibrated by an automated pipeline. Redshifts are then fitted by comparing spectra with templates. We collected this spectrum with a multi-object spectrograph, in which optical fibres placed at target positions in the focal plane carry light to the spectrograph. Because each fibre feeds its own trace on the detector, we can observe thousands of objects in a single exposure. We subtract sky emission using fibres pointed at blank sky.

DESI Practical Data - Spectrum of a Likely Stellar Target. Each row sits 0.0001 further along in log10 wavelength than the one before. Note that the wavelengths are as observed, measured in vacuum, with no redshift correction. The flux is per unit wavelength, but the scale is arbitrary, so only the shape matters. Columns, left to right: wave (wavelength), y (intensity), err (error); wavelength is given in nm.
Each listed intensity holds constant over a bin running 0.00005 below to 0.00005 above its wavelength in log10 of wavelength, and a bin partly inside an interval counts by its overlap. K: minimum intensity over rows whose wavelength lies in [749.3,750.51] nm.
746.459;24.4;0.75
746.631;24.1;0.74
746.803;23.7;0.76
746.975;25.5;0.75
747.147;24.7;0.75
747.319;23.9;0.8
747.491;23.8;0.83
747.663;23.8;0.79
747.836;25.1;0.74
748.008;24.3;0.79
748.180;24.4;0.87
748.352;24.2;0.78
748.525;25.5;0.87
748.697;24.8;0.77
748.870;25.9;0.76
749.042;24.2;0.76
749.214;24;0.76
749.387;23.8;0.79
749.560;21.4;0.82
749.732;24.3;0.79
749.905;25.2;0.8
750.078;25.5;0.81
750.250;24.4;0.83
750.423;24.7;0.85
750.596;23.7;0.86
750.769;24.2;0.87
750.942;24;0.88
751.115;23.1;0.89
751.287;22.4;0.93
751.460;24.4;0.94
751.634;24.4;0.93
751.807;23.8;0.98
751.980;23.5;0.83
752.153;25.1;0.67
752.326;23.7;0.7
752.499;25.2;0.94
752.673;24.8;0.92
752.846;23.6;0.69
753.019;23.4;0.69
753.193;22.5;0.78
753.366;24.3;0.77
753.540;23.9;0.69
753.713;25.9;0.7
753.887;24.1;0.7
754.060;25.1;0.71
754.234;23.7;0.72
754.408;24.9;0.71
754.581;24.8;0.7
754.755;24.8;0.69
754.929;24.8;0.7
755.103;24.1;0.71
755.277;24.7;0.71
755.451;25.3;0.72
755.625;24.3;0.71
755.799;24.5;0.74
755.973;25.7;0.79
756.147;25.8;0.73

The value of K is 21.4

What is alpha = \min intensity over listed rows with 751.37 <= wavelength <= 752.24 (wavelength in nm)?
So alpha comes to 23.5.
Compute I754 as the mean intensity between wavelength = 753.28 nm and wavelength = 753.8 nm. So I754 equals 24.7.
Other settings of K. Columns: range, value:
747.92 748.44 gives 24.2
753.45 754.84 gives 23.7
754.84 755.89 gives 24.1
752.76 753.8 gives 22.5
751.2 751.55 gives 22.4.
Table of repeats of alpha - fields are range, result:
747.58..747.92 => 23.8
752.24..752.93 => 23.6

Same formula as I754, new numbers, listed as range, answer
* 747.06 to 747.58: 24.1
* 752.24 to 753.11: 24.1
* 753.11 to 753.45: 23.4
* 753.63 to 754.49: 24.7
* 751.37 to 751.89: 24.2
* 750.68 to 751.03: 24.1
